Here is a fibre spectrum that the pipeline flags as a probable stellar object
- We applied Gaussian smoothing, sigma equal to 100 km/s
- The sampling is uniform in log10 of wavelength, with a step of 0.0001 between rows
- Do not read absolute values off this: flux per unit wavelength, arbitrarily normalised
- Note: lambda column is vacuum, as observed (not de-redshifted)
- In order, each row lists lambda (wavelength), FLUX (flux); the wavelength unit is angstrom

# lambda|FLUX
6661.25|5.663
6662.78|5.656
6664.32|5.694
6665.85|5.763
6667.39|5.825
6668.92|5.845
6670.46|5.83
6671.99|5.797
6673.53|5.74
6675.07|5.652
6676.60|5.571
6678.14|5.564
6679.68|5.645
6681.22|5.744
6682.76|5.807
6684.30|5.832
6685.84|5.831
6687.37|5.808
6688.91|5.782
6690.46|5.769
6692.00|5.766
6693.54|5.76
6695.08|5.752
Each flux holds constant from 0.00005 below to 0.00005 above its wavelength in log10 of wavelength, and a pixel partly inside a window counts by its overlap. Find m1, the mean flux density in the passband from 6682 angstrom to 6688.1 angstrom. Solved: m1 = 5.83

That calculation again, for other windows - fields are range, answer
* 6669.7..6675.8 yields 5.75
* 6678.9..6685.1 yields 5.75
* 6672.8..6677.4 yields 5.65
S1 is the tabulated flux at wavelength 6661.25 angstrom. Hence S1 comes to 5.663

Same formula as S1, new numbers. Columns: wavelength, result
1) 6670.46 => 5.83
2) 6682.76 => 5.807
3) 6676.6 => 5.571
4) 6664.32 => 5.694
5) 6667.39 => 5.825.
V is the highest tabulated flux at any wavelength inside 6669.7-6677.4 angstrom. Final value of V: 5.83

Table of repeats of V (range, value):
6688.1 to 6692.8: 5.782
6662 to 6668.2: 5.825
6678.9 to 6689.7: 5.832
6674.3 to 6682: 5.744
